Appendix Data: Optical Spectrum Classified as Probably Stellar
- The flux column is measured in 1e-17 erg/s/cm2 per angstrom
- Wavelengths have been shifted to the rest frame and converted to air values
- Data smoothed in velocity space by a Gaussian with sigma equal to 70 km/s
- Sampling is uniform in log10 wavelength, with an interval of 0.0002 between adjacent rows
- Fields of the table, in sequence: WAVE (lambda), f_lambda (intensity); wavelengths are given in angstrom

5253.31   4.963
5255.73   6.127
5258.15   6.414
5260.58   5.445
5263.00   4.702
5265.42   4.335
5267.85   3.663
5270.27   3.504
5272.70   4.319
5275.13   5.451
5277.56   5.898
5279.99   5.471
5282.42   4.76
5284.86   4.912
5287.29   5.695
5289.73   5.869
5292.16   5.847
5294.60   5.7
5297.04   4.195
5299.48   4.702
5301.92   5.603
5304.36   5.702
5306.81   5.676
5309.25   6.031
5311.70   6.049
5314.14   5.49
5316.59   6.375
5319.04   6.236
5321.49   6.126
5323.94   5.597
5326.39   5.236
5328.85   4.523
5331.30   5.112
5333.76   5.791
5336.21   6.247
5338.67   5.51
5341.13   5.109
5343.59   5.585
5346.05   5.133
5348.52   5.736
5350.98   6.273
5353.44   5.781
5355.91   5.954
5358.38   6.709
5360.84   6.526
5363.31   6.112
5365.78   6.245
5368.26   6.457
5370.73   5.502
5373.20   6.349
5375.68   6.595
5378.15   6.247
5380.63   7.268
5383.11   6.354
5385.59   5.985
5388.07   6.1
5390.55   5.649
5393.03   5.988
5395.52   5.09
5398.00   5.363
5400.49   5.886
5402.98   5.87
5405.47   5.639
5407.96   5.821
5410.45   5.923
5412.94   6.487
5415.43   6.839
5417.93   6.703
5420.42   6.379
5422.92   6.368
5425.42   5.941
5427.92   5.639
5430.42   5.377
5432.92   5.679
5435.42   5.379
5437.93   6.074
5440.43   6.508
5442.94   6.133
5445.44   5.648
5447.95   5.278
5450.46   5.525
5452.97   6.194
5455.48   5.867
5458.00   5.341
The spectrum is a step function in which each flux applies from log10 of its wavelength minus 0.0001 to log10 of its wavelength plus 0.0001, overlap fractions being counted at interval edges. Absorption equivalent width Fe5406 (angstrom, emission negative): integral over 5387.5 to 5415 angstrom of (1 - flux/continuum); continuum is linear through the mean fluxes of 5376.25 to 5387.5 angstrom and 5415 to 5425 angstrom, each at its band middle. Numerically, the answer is 2.75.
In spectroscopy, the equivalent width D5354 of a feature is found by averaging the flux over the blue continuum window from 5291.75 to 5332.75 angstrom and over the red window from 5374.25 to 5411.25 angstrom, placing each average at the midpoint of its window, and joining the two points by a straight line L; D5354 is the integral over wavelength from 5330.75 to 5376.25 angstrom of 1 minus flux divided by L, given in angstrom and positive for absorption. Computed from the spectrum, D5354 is -1.32 angstrom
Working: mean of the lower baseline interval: 5.54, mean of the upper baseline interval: 5.99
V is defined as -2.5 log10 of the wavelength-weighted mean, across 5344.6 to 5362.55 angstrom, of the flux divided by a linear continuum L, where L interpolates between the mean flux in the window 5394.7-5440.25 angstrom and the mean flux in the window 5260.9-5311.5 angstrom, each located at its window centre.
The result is -0.09 mag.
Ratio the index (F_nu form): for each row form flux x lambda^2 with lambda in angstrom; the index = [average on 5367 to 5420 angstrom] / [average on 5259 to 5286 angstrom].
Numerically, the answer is 1.33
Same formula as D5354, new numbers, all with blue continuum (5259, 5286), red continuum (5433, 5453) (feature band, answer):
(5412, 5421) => -1.5 angstrom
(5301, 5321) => -3.5 angstrom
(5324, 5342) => -0.8 angstrom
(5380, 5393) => -1.7 angstrom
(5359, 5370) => -2.0 angstrom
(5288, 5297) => -1.2 angstrom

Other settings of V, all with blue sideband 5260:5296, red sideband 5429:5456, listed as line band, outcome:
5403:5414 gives -0.06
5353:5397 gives -0.13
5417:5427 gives -0.11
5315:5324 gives -0.17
